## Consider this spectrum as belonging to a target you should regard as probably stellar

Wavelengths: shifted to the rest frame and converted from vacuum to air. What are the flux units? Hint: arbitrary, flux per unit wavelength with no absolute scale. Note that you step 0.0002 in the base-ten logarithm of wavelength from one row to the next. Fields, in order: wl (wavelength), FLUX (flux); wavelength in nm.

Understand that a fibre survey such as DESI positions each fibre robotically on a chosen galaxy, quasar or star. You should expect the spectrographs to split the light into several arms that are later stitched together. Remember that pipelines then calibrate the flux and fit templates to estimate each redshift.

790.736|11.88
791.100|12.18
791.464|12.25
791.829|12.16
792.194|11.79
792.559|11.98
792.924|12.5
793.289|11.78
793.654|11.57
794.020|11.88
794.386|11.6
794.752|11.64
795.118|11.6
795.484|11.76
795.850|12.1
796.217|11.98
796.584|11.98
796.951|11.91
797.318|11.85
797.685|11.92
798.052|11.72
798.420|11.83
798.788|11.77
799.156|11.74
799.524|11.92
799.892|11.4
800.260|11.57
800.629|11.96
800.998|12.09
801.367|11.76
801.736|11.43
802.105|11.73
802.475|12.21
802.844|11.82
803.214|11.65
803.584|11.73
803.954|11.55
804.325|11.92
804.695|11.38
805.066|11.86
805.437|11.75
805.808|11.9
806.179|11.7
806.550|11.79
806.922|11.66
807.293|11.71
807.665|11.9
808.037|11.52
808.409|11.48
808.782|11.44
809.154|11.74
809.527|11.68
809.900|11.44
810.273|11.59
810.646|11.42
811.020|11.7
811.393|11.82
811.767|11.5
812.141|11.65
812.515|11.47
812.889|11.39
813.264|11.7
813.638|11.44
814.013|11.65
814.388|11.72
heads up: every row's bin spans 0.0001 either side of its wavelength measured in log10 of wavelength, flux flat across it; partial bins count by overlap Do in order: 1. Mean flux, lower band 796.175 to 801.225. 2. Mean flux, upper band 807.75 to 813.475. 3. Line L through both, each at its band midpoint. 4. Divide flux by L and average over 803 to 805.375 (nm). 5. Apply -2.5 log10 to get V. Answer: 0.00 mag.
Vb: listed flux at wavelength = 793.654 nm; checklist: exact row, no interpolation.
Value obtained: 11.57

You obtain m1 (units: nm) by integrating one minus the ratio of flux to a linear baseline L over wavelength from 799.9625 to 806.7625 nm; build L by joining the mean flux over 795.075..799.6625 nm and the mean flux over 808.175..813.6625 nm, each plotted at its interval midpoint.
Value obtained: -0.02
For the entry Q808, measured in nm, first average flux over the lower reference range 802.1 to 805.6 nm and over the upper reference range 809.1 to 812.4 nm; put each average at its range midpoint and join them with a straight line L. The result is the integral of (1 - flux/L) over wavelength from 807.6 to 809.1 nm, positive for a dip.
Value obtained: 0.01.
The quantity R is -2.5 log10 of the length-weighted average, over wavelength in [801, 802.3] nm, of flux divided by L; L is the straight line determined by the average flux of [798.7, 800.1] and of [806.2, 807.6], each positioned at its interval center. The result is 0.00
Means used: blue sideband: 11.7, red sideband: 11.7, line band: 11.7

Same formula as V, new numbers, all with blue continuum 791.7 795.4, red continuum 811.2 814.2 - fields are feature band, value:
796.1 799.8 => -0.006 mag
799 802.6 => -0.003 mag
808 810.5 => 0.007 mag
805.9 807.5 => -0.007 mag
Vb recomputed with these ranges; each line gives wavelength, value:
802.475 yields 12.21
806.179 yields 11.7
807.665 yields 11.9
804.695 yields 11.38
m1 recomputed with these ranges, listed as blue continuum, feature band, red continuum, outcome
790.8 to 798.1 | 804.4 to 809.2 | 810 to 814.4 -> -0.001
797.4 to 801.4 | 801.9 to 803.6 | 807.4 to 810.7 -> -0.016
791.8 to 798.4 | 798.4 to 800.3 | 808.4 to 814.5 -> 0.014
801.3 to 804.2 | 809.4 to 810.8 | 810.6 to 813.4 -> 0.011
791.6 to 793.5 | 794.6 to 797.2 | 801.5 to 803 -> 0.022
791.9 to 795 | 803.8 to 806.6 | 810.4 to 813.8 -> -0.014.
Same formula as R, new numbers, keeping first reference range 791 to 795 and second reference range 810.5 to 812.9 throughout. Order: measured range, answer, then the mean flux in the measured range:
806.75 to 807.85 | -0.01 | 11.8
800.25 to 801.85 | 0.00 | 11.8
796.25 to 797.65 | -0.01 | 11.9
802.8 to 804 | 0.00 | 11.7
